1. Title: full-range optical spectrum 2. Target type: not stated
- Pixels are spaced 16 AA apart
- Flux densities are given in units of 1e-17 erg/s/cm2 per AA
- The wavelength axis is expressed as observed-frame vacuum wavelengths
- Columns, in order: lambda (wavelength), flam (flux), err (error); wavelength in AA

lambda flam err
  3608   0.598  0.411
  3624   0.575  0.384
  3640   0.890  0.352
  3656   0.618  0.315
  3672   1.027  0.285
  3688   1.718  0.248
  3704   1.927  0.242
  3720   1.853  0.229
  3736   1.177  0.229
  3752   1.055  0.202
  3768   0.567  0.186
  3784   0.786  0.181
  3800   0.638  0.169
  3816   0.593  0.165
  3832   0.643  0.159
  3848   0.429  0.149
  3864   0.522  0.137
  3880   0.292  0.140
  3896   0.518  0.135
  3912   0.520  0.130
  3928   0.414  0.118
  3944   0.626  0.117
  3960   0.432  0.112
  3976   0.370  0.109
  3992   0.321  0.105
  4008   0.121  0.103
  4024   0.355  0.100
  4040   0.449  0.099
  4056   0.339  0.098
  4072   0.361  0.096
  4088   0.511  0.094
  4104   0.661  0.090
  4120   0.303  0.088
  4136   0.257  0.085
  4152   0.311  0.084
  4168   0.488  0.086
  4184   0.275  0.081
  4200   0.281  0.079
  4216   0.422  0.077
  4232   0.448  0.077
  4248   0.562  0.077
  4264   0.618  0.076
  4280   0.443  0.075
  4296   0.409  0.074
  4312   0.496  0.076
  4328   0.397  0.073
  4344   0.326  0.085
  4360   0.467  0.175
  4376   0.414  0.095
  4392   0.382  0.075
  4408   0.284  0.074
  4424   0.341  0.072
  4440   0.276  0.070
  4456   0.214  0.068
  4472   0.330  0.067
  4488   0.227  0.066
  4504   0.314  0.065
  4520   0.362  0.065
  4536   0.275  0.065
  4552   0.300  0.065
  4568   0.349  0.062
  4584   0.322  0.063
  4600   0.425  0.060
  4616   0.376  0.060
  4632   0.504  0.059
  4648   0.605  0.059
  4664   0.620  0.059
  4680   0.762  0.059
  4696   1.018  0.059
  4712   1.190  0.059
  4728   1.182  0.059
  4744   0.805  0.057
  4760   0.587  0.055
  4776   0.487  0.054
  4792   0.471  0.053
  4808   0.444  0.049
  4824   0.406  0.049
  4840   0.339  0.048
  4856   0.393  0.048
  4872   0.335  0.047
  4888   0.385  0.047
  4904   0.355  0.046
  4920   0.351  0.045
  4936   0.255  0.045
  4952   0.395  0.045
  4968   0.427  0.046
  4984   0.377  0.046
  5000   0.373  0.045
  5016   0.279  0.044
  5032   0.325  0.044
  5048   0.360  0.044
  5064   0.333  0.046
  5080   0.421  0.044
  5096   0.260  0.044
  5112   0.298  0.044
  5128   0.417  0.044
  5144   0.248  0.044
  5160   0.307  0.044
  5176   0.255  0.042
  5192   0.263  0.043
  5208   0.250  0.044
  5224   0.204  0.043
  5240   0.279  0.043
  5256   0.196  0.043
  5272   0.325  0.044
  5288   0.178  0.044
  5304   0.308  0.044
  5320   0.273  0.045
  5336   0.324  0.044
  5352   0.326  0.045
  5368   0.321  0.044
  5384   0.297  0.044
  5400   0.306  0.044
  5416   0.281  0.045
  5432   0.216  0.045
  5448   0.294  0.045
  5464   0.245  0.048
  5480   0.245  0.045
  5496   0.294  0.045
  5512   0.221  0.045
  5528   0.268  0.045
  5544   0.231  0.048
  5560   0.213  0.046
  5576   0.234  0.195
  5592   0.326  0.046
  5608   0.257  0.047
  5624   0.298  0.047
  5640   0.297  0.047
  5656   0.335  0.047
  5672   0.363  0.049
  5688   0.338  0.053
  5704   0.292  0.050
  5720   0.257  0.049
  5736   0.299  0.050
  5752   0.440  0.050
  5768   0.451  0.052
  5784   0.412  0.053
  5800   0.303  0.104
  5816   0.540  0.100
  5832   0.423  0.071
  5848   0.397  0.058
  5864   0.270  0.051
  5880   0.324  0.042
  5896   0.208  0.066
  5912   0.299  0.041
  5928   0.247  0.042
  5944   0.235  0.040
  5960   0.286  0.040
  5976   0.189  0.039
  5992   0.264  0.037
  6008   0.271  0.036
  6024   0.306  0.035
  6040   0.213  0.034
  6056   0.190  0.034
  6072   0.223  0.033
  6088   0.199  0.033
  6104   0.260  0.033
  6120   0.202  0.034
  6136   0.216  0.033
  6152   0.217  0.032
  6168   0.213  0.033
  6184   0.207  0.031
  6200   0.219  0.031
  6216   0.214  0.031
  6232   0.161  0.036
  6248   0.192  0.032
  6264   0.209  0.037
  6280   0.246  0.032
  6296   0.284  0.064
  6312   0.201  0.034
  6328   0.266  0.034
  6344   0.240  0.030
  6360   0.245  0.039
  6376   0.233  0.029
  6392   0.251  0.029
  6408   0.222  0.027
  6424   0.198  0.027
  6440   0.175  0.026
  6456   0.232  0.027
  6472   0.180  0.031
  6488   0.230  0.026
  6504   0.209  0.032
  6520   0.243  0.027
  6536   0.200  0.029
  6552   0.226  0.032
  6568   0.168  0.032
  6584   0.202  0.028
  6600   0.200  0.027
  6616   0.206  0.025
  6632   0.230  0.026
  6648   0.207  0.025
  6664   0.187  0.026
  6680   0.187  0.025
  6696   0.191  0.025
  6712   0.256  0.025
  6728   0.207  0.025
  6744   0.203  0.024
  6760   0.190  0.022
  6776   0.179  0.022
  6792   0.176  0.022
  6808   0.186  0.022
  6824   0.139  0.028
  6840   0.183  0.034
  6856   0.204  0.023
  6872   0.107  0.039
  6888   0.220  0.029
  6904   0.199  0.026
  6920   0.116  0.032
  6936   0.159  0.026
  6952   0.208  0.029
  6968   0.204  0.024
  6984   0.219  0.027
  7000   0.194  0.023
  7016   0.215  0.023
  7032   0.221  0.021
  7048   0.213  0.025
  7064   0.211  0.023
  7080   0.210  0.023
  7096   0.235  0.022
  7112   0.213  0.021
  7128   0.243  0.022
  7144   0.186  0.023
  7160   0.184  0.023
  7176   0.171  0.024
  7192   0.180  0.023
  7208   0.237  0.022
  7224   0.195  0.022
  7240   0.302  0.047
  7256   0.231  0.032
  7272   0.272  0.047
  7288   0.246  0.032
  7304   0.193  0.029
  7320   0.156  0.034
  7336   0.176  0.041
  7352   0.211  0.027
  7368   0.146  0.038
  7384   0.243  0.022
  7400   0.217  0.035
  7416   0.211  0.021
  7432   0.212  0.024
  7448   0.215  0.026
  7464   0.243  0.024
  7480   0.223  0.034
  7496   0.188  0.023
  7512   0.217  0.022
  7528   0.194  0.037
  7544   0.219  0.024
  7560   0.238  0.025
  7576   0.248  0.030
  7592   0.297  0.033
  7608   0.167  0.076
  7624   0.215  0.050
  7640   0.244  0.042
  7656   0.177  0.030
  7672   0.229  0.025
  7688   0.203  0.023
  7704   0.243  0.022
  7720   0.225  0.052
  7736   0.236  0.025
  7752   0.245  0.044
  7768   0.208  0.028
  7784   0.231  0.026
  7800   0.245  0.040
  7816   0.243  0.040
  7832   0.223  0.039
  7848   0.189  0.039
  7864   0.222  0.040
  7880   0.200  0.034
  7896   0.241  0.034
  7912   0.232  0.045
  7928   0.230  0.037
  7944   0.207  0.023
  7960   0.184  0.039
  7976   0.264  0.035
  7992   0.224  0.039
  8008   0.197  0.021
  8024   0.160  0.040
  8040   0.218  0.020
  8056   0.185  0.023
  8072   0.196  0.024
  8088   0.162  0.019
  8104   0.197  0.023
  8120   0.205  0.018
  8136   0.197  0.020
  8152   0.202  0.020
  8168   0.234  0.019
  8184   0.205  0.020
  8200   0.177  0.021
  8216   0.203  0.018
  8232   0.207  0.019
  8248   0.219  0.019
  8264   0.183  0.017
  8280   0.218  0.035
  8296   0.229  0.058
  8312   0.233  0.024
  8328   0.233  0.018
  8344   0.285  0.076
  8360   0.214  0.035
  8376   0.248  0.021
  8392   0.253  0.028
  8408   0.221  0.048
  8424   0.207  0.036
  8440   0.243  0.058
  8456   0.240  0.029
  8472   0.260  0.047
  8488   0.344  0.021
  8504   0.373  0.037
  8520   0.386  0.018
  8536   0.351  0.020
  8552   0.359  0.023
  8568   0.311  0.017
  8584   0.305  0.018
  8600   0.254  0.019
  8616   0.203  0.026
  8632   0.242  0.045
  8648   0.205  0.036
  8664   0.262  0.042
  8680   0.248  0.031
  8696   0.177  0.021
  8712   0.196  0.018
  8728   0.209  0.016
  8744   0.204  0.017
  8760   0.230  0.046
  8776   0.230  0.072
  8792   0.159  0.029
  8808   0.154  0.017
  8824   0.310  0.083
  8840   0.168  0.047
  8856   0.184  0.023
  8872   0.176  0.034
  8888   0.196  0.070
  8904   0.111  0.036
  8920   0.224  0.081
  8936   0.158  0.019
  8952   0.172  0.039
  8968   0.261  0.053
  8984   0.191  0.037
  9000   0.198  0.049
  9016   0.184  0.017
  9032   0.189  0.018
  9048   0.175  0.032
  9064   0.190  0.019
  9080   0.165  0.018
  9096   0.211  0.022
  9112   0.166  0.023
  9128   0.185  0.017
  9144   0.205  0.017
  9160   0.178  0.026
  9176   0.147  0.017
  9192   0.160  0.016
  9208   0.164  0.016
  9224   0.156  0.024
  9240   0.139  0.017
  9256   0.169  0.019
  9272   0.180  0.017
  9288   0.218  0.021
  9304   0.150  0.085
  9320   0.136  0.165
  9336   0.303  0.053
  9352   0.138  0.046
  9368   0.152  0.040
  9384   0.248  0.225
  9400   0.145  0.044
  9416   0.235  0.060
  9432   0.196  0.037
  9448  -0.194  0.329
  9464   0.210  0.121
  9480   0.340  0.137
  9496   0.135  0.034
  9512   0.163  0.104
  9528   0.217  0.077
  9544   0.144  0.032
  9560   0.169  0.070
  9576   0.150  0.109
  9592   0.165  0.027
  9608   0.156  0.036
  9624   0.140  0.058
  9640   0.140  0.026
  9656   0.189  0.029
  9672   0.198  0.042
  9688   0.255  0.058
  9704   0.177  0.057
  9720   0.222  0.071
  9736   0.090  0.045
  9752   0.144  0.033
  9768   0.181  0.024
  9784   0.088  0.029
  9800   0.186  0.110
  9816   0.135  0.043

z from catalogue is 2.046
